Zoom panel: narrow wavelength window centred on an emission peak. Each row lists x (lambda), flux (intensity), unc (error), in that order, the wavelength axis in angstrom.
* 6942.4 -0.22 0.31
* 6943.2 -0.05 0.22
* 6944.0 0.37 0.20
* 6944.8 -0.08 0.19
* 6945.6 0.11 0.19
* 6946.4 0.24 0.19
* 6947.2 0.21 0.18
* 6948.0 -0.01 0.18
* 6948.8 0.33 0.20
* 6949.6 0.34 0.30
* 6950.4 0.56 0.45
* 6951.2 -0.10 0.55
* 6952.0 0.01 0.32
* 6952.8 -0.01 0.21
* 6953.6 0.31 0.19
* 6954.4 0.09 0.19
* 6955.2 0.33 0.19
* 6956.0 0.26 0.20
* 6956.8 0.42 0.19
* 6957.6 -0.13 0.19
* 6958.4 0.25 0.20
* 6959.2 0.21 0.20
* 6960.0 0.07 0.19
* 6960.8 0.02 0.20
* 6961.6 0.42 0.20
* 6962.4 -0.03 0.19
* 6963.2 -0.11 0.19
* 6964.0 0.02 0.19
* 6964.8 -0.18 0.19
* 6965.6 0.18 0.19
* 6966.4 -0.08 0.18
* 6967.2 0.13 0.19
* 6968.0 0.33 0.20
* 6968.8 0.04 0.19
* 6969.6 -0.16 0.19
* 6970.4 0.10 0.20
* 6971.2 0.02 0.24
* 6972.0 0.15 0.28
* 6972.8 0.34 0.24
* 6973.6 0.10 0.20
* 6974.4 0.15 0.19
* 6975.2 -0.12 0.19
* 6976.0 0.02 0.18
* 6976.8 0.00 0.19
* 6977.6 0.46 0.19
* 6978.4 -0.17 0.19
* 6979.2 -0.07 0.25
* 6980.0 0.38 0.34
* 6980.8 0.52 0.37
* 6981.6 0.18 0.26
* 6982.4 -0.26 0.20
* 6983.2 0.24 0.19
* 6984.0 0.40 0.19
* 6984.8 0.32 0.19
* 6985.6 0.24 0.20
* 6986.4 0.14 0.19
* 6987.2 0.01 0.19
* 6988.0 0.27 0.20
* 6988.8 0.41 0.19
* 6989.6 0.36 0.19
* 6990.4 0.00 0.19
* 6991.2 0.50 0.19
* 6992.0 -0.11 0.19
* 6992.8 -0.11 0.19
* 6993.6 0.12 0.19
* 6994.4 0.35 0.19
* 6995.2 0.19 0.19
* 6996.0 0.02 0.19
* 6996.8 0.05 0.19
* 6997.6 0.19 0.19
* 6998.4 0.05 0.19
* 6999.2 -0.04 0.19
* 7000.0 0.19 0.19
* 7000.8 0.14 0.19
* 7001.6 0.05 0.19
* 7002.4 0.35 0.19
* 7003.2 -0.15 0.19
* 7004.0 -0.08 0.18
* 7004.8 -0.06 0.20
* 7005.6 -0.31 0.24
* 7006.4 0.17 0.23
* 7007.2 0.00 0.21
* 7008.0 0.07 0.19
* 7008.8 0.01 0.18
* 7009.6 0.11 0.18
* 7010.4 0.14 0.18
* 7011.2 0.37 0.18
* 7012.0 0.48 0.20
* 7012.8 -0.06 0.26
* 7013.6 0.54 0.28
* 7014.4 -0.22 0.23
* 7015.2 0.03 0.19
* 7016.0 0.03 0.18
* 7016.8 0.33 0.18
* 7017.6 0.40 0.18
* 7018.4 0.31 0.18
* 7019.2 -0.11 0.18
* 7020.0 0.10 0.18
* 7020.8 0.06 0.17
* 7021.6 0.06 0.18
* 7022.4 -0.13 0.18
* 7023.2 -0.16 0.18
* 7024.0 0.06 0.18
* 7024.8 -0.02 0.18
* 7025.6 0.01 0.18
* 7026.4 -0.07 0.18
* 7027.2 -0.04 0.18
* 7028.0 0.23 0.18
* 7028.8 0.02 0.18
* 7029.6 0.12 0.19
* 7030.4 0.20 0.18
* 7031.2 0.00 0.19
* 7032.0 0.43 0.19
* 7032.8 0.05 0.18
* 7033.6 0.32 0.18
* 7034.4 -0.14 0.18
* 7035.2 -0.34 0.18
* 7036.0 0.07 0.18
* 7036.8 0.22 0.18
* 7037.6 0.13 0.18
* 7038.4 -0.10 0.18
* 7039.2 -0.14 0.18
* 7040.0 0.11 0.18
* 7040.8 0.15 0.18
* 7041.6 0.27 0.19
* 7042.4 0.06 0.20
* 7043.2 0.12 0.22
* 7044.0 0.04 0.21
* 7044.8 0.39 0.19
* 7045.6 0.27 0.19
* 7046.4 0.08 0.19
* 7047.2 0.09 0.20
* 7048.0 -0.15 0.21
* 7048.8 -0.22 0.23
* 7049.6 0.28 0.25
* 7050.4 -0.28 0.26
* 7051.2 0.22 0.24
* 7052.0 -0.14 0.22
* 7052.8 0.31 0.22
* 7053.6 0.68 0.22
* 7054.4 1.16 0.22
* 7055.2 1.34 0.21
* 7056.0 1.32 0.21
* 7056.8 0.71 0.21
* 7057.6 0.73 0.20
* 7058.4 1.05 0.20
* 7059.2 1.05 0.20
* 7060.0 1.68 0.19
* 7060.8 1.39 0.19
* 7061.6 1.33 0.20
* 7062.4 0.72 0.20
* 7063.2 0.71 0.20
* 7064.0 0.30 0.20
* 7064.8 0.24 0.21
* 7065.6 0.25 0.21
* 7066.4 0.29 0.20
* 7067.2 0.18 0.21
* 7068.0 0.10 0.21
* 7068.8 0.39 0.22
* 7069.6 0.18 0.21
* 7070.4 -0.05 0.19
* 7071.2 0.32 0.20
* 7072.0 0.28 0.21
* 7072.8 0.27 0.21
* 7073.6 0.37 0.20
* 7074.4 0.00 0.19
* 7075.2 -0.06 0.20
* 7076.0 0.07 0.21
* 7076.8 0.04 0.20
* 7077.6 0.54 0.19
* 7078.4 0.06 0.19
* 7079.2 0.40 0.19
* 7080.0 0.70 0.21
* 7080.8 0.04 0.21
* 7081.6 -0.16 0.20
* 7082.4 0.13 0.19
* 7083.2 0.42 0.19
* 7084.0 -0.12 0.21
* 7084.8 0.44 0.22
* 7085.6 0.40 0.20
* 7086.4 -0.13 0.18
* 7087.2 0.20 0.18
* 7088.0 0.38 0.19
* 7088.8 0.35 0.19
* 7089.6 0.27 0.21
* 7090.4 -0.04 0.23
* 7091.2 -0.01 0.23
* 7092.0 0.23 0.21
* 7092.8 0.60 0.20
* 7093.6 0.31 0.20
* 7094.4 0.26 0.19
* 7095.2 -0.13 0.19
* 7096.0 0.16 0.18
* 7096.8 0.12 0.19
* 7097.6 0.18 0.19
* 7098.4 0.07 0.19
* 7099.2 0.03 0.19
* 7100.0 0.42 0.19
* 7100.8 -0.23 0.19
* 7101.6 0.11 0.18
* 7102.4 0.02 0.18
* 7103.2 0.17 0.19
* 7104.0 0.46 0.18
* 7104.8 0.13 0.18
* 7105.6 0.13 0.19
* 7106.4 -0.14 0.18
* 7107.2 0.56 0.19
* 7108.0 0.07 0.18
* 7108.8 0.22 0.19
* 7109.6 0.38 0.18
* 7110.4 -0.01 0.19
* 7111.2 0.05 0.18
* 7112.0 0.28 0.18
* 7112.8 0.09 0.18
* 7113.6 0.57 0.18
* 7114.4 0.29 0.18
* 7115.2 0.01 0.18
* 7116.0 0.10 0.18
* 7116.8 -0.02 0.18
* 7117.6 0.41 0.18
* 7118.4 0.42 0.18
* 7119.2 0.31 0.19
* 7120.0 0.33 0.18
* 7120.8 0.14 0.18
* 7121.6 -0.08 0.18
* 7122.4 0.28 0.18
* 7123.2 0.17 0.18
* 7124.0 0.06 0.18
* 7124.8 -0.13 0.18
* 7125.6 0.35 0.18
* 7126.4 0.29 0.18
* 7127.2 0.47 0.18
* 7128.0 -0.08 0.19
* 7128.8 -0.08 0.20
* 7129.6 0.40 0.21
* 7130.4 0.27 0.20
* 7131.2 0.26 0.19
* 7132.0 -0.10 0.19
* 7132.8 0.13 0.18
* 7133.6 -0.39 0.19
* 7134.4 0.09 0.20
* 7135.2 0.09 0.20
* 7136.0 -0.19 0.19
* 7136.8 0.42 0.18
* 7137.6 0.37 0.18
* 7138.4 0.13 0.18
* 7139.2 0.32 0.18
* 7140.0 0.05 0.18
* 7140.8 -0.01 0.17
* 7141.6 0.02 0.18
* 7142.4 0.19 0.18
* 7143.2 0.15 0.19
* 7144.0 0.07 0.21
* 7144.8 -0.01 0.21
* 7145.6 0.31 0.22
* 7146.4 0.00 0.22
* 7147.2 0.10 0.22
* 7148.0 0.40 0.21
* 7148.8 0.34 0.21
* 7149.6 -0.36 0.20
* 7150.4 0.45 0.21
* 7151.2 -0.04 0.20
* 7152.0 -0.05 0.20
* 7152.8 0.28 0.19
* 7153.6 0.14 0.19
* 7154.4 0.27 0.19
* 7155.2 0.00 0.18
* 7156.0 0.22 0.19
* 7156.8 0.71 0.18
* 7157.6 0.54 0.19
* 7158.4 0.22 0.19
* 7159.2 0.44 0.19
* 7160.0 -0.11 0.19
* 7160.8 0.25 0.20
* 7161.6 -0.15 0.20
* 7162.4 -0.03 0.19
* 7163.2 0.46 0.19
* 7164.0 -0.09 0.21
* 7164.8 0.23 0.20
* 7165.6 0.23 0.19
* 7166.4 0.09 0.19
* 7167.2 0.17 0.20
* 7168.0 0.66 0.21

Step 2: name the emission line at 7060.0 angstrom [O II] 3727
